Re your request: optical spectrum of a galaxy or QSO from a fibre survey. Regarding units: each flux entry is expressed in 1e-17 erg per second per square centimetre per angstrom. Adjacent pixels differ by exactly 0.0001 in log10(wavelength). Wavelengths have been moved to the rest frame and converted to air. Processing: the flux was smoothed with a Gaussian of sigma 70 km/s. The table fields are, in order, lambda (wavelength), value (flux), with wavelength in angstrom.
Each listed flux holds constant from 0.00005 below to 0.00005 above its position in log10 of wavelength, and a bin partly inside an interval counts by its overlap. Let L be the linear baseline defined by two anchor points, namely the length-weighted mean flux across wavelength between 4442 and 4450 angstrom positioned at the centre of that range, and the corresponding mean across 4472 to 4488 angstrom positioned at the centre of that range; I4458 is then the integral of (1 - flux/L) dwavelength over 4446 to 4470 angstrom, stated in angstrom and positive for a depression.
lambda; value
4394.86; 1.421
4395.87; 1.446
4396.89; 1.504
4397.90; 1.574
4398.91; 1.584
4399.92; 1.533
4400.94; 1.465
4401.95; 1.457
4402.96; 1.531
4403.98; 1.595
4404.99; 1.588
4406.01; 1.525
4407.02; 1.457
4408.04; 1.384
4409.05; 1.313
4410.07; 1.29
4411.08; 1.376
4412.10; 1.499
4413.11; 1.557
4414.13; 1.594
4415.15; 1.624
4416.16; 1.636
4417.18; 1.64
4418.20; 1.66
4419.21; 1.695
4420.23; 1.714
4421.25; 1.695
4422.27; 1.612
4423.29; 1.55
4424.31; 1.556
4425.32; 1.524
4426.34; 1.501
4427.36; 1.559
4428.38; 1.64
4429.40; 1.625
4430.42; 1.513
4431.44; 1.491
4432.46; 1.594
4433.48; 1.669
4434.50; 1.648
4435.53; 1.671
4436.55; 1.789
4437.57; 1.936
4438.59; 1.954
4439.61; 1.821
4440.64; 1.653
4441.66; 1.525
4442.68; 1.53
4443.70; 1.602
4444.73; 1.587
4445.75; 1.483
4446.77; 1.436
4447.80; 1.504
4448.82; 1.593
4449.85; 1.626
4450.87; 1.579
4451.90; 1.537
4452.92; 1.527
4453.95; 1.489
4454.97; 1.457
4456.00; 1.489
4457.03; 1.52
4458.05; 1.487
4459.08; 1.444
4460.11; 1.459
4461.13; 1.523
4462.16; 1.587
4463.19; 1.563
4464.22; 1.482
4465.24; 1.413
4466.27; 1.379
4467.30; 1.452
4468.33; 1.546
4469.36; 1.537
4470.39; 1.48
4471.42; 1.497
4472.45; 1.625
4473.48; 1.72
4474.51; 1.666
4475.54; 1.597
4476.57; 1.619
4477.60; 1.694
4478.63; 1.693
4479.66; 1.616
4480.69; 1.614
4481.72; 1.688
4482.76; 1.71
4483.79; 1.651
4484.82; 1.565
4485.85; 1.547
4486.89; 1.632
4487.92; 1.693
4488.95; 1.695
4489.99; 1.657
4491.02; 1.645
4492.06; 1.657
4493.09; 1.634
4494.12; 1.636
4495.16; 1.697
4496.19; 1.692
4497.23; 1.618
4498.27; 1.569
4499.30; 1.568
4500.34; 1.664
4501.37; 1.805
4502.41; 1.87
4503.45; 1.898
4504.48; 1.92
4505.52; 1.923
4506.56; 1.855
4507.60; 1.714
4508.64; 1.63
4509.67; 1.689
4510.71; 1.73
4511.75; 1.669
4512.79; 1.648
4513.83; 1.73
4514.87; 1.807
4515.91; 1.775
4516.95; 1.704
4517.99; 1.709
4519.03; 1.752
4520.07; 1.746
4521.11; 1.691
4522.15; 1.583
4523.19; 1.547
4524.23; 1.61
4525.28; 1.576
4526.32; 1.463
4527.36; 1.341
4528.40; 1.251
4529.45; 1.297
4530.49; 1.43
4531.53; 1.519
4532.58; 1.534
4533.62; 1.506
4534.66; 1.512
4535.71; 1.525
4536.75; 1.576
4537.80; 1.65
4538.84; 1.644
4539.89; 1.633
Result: 1.1 angstrom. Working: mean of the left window 1.54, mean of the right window 1.64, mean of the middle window 1.5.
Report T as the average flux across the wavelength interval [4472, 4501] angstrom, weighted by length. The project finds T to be 1.65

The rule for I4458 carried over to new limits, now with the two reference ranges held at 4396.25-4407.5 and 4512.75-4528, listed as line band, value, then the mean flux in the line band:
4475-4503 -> -0.8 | 1.66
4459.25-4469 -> 0.6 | 1.49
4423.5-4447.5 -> -0.9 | 1.62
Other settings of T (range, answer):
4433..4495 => 1.6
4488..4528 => 1.69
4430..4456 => 1.61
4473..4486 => 1.65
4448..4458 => 1.53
